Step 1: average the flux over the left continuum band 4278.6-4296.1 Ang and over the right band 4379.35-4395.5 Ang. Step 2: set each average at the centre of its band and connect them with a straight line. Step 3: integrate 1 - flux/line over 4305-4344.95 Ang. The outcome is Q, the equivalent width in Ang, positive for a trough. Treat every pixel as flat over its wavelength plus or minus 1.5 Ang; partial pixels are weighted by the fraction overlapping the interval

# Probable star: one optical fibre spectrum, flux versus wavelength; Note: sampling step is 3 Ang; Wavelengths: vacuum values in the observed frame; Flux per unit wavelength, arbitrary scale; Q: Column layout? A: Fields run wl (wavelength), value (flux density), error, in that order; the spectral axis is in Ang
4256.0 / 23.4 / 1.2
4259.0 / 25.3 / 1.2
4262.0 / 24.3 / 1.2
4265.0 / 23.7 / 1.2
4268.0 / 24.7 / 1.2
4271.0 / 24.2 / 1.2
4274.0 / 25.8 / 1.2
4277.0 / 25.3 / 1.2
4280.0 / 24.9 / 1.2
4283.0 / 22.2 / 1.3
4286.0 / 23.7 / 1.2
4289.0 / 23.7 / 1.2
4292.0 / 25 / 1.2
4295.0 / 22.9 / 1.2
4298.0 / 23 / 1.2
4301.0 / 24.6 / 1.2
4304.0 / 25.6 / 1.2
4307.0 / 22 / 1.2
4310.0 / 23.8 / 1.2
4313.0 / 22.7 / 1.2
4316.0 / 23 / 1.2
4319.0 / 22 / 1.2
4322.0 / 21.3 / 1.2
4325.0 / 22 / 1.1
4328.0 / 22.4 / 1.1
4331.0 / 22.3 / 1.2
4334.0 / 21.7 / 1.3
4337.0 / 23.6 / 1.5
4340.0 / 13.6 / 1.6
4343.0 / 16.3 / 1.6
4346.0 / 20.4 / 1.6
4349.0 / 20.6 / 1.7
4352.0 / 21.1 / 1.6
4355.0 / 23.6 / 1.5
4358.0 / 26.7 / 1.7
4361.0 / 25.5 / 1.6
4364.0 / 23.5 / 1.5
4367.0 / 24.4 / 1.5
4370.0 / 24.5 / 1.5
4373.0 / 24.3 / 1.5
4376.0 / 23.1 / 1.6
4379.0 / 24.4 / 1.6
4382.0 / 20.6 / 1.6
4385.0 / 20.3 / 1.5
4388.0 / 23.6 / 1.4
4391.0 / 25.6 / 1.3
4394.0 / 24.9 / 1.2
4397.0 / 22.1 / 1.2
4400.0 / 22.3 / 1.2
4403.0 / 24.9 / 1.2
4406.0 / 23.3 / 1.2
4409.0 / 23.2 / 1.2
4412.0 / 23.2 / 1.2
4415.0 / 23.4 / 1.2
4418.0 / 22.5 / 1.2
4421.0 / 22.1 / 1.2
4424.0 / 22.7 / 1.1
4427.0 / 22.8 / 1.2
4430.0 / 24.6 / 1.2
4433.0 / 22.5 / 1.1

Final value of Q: 3.70 Ang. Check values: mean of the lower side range 23.7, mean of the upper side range 23.1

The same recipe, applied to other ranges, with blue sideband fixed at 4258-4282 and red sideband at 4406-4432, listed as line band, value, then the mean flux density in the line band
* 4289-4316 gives 0.8 Ang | 23.7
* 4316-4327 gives 1.0 Ang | 22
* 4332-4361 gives 3.3 Ang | 21.1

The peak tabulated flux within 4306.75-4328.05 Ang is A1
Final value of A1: 23.8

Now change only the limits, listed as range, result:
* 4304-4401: 26.7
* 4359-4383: 25.5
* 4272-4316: 25.8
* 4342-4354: 21.1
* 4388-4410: 25.6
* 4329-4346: 23.6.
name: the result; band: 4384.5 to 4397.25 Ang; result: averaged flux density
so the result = 23.7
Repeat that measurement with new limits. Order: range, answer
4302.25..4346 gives 21.6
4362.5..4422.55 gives 23.3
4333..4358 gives 20.5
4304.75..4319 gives 22.9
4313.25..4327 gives 22.1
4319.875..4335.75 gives 22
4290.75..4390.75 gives 22.6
